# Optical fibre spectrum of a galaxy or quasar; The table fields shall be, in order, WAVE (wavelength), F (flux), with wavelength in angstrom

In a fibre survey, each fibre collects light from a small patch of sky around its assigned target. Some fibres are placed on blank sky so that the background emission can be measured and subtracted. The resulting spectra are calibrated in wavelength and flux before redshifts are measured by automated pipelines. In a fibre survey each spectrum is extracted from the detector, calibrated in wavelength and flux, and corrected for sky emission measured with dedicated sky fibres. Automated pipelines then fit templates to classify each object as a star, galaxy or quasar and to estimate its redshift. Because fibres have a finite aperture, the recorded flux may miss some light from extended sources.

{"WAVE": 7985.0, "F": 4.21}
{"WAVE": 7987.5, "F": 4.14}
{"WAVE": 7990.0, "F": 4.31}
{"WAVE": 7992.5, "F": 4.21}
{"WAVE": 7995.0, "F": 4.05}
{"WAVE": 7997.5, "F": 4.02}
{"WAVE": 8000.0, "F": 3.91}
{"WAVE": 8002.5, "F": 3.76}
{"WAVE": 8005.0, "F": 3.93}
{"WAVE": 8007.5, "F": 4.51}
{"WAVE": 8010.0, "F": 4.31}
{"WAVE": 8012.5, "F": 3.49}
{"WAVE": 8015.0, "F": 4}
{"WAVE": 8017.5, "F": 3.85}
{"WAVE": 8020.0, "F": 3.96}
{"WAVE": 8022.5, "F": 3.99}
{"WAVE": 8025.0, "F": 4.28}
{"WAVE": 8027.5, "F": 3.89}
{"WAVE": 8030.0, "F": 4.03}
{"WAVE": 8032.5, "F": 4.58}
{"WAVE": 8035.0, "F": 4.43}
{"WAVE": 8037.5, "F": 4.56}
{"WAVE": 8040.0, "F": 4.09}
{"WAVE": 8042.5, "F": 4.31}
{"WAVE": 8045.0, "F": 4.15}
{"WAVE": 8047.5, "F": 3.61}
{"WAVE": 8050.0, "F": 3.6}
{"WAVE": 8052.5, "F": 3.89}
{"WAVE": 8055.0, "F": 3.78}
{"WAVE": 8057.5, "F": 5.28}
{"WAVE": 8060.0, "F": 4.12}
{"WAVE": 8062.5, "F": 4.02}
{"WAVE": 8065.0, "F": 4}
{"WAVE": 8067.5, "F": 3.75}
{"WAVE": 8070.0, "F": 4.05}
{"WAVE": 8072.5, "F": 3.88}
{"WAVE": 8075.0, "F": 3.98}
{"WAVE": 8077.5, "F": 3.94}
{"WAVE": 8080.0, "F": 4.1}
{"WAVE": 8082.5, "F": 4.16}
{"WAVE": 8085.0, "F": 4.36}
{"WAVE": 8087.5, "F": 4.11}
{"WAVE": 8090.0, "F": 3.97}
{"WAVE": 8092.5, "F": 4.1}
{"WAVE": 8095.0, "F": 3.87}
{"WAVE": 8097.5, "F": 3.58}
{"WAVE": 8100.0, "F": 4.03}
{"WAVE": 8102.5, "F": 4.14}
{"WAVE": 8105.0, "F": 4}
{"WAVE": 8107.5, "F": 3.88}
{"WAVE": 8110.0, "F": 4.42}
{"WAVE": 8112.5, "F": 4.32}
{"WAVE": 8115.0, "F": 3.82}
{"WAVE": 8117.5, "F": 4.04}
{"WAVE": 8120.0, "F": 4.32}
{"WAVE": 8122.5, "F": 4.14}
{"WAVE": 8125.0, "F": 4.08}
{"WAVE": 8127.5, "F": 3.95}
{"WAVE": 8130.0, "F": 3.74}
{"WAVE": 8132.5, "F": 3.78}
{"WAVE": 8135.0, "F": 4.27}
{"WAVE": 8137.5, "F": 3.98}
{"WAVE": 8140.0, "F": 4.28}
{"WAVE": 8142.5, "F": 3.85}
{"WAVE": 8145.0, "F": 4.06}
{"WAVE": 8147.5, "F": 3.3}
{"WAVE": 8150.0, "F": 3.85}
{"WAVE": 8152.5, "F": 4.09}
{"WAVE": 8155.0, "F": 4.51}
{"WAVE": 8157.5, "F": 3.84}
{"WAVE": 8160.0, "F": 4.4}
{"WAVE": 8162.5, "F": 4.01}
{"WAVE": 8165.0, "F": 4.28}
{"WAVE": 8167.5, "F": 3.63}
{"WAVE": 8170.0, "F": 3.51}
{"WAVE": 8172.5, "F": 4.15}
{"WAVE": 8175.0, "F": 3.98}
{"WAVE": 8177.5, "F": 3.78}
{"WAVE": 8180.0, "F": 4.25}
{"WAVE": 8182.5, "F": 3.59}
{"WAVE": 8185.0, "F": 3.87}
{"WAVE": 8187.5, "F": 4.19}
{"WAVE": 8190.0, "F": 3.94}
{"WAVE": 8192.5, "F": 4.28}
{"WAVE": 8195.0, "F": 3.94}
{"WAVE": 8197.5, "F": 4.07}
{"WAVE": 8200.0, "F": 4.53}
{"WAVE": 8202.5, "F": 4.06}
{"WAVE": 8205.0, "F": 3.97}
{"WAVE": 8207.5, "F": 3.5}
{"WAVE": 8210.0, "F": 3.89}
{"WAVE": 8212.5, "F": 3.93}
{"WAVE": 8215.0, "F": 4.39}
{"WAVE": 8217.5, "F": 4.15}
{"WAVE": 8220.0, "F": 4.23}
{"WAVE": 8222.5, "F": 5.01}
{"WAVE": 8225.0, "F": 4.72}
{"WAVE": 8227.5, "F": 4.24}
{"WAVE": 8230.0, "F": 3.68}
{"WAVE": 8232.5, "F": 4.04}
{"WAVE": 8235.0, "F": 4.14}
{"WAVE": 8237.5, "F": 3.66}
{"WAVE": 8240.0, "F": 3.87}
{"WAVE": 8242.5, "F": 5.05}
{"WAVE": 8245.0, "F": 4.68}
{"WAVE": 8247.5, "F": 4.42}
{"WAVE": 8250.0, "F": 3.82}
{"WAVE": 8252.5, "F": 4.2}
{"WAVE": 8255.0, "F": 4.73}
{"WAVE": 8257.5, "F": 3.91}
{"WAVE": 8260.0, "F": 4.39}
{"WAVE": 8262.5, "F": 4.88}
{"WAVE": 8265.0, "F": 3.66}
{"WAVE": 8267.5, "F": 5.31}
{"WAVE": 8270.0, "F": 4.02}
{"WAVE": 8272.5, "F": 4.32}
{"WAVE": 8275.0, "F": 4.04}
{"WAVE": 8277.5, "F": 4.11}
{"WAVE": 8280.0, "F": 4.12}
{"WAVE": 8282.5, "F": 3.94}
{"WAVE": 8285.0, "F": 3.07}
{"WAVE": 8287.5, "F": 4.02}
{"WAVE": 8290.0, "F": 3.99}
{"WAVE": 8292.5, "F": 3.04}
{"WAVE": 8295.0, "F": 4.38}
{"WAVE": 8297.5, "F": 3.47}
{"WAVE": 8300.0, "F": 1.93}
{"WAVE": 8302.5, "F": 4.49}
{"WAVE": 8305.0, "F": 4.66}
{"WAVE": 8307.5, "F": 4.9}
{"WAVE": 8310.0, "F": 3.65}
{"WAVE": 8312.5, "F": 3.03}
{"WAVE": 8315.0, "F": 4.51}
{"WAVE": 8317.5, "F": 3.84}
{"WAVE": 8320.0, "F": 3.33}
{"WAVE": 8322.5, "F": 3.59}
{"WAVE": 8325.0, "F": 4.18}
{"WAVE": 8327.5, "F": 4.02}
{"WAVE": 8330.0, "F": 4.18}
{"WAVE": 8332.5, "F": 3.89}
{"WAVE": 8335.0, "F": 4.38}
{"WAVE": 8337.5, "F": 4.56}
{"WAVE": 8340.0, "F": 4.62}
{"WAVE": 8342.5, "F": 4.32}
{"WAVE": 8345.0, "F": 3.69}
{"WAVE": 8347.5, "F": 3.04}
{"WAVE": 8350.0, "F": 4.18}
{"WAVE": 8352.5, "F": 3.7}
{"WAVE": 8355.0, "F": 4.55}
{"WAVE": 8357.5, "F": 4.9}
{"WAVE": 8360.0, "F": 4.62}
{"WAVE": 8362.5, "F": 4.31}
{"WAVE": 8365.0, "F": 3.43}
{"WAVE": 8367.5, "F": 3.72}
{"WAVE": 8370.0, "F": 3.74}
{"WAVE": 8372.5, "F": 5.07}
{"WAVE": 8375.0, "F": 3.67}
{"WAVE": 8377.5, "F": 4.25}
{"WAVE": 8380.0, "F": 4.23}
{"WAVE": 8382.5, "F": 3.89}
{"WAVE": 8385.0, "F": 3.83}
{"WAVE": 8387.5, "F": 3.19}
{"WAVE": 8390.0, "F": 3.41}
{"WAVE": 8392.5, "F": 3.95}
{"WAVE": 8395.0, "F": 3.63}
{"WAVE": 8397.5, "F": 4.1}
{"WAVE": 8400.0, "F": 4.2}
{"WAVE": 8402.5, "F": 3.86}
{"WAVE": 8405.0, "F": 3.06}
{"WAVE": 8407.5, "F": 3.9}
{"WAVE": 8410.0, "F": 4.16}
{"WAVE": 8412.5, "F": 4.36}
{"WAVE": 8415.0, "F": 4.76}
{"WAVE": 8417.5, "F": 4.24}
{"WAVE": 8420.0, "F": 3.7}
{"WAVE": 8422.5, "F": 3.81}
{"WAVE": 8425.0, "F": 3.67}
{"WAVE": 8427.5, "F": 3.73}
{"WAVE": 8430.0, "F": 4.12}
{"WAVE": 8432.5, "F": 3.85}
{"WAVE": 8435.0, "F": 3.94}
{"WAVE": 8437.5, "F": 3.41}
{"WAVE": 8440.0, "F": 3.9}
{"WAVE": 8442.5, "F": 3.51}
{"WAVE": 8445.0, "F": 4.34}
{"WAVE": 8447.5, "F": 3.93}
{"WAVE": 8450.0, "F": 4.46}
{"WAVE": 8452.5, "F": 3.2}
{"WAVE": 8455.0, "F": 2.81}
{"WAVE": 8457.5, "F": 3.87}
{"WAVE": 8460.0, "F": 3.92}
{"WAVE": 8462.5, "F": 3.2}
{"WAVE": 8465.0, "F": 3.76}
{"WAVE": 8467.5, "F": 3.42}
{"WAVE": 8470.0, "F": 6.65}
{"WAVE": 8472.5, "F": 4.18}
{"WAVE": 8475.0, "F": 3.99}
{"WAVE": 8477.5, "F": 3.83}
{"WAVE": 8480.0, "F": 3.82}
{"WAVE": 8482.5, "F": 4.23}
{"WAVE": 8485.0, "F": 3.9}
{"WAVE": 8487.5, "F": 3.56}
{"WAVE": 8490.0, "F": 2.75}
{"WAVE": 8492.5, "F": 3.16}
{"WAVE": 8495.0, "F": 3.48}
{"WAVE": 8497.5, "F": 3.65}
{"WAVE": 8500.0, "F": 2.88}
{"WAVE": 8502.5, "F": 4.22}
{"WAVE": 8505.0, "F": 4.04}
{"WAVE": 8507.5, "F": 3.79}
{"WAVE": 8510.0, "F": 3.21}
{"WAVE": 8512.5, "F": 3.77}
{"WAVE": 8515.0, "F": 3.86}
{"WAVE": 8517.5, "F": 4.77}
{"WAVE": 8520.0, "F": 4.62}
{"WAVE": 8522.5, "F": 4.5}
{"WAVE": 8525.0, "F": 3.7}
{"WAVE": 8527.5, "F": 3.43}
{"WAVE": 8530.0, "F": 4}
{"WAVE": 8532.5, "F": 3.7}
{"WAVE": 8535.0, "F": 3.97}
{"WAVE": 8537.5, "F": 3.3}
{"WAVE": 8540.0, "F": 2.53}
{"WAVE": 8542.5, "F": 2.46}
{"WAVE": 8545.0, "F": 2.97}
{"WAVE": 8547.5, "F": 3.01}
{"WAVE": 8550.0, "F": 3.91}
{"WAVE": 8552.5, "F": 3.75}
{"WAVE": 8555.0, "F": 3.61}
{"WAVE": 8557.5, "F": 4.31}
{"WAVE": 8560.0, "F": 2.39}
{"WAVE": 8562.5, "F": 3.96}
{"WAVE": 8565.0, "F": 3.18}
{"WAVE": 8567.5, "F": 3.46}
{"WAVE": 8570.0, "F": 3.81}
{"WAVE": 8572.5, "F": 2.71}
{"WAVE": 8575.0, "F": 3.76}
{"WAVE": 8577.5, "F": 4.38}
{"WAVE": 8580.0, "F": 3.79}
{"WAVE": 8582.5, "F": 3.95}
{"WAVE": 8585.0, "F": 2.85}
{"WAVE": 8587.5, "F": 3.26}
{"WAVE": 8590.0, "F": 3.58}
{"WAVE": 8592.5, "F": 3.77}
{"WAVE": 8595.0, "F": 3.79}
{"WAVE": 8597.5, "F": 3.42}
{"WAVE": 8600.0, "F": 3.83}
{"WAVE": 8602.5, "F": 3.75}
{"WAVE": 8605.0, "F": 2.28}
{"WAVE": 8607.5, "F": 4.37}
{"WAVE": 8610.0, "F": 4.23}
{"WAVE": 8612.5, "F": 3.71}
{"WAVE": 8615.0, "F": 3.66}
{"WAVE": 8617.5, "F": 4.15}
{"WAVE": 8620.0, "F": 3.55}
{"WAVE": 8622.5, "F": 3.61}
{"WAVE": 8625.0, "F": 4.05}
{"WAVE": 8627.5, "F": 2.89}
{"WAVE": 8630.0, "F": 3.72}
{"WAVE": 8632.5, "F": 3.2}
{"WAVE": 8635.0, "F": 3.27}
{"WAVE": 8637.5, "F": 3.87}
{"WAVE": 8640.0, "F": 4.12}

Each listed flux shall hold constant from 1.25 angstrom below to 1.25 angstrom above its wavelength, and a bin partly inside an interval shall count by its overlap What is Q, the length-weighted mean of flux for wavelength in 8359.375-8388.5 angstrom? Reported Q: 3.99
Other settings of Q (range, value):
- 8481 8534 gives 3.77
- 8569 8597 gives 3.6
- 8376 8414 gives 3.87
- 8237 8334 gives 4.04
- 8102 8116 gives 4.1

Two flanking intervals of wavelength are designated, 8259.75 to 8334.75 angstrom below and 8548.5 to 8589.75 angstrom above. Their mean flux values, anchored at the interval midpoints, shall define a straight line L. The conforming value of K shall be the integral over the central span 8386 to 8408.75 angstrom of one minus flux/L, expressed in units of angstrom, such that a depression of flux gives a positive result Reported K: 0.69 angstrom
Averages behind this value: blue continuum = 3.97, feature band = 3.7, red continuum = 3.56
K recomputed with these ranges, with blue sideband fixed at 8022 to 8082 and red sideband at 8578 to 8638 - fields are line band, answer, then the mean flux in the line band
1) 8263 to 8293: -0.9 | 4.02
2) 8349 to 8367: -1.8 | 4.22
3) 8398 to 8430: -1.5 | 3.96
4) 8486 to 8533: -0.6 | 3.74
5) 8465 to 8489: -2.6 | 4.14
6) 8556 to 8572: 0.7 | 3.48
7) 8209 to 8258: -3.8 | 4.24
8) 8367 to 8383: -1.2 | 4.11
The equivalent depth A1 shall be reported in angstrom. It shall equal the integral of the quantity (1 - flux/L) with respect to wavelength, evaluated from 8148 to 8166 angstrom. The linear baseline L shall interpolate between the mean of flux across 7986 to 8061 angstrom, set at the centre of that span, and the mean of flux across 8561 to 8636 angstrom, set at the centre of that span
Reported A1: -0.5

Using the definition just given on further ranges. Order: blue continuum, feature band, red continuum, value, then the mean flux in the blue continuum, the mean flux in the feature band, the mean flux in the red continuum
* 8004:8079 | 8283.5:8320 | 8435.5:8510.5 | 1.2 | 4.08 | 3.77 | 3.78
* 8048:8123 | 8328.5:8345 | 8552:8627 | -1.9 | 4.05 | 4.27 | 3.62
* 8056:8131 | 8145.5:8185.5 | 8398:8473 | 1.0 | 4.07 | 3.94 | 3.93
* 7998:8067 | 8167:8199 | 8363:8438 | 0.5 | 4.08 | 3.95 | 3.9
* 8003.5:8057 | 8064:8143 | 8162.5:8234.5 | 0.8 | 4.07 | 4.03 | 4.06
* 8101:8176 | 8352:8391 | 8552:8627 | -2.3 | 4.02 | 4.04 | 3.62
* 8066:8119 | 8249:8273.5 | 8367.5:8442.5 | -2.3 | 4.03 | 4.33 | 3.91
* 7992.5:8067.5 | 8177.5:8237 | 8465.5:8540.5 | -1.6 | 4.08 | 4.1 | 3.84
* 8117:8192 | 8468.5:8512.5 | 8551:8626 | -1.5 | 3.99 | 3.84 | 3.63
